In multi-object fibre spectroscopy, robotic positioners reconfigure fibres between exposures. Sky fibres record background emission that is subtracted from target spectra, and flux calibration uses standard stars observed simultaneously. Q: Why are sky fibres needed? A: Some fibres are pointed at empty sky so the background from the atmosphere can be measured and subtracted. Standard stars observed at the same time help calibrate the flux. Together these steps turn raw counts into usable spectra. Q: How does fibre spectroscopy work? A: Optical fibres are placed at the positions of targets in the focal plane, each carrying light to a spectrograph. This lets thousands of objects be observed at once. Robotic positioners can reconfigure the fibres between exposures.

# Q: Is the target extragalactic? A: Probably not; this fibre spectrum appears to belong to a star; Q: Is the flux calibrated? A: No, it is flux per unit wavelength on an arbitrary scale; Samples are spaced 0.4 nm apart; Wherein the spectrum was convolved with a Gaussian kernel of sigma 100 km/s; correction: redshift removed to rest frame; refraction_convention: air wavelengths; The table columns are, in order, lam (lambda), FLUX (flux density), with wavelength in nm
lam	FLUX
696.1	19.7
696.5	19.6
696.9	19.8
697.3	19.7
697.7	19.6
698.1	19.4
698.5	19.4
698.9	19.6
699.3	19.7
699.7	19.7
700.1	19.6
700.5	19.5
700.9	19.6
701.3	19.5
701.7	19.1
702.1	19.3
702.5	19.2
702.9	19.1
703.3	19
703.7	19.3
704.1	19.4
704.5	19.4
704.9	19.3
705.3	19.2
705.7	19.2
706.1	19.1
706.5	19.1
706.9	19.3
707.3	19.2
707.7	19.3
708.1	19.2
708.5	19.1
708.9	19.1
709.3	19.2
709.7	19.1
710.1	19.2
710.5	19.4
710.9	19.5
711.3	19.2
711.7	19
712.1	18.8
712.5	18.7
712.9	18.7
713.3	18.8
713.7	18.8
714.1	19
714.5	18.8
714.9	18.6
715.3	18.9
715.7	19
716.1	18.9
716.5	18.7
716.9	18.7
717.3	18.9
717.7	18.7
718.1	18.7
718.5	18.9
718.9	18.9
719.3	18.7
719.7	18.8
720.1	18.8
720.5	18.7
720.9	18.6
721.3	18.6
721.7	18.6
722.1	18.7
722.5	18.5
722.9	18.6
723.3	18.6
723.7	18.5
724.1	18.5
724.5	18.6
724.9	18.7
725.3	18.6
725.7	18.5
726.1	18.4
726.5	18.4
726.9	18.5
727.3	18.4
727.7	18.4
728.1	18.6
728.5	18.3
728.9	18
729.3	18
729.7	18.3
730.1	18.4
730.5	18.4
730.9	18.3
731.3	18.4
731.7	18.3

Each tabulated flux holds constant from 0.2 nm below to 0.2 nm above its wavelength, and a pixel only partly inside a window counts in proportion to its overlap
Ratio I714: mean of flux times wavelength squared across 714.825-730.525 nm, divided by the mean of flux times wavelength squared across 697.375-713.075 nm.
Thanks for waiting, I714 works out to 1.0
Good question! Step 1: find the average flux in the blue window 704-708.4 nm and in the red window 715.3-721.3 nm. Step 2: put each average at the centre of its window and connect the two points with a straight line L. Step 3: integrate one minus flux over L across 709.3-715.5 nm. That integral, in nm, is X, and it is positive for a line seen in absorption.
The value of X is 0.01 nm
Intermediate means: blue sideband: 19.2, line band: 19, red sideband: 18.8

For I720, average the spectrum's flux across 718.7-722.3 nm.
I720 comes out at 18.7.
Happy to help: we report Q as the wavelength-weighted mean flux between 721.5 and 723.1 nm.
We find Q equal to 18.6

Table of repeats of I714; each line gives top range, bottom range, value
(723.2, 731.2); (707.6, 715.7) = 1.01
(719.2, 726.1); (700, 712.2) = 1.01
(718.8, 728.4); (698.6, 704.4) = 1.02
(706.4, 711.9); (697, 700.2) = 1.01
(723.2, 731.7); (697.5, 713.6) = 1.02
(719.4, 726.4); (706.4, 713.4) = 1.01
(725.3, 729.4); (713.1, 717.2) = 1.01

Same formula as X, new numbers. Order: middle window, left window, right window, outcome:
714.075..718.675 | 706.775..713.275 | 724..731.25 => 0.012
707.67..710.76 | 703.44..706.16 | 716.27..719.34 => -0.015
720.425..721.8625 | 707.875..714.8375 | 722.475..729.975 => 0.002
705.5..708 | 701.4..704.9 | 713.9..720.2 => -0.010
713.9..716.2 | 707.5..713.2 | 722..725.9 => 0.007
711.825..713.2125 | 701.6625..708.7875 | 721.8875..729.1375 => 0.015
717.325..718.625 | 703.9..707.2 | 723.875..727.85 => 0.001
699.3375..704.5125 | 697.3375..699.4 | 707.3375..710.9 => 0.018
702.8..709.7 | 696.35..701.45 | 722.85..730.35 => 0.029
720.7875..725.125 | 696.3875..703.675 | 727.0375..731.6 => -0.005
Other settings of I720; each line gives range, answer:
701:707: 19.2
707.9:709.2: 19.1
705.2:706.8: 19.2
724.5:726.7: 18.5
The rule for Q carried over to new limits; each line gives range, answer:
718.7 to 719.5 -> 18.8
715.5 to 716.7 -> 18.9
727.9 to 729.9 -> 18.2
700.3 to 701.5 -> 19.5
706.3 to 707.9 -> 19.2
